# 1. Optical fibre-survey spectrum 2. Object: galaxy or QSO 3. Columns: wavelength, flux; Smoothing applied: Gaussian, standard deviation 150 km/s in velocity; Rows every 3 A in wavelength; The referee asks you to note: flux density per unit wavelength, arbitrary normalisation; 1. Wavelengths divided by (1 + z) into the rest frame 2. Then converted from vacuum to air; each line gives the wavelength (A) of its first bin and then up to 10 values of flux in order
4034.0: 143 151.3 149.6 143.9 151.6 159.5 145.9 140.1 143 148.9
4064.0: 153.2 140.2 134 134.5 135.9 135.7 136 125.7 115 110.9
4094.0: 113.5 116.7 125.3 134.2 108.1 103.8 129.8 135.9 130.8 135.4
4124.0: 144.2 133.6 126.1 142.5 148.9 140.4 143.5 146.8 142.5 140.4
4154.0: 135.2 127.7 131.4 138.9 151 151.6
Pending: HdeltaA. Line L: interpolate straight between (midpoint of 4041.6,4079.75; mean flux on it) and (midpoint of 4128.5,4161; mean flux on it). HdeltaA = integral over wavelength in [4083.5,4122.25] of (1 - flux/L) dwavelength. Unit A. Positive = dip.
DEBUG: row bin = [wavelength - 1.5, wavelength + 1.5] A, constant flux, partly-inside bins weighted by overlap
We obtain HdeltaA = 5.3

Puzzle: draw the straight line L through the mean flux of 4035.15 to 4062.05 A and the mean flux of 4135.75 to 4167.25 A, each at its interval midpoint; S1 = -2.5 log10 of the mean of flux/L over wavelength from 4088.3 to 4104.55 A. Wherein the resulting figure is 0.20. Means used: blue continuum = 148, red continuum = 140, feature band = 120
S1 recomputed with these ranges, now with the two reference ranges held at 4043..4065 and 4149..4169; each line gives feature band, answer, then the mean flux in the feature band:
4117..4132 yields 0.06 mag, 134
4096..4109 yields 0.20 mag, 119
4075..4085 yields 0.09 mag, 134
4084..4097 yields 0.24 mag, 116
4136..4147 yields -0.03 mag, 144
